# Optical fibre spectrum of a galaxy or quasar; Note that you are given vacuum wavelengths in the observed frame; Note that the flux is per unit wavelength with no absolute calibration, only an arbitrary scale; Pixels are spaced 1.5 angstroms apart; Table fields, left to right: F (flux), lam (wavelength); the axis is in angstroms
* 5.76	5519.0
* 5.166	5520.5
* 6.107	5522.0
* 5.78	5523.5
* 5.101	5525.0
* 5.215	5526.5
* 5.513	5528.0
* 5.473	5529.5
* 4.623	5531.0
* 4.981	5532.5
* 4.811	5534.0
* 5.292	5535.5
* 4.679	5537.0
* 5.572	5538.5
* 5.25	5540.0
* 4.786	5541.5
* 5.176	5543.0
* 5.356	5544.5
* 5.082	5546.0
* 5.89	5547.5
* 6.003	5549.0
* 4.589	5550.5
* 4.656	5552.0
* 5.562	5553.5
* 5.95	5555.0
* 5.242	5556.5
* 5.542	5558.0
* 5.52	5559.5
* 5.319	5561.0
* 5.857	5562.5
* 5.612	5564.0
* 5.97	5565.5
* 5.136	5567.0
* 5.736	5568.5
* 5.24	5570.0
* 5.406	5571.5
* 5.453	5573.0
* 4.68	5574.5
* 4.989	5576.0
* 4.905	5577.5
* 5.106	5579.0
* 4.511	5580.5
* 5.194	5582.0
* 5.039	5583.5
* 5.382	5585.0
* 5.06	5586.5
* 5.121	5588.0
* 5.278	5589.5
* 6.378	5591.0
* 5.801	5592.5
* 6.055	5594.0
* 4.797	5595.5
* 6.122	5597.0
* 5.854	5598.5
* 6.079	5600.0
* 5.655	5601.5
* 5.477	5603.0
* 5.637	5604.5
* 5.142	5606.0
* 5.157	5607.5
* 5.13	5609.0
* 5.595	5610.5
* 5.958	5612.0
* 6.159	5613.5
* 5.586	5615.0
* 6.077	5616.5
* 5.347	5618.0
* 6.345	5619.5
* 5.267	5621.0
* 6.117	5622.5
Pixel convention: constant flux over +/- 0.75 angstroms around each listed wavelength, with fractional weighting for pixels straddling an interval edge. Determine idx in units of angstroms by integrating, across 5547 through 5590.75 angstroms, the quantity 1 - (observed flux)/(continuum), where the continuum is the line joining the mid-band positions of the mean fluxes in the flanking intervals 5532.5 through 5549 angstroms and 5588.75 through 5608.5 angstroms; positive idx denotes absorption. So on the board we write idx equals 0.8 angstroms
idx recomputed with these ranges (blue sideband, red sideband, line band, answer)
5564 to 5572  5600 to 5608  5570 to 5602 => 0.7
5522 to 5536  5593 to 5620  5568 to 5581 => 0.9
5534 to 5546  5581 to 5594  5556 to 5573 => -0.7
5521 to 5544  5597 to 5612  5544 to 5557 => -0.1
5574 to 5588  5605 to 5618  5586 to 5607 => -1.2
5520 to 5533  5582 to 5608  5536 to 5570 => 0.2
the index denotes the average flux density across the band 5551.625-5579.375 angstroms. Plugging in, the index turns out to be 5.38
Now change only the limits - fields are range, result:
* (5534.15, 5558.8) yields 5.28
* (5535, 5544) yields 5.13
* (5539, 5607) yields 5.39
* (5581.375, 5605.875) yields 5.55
